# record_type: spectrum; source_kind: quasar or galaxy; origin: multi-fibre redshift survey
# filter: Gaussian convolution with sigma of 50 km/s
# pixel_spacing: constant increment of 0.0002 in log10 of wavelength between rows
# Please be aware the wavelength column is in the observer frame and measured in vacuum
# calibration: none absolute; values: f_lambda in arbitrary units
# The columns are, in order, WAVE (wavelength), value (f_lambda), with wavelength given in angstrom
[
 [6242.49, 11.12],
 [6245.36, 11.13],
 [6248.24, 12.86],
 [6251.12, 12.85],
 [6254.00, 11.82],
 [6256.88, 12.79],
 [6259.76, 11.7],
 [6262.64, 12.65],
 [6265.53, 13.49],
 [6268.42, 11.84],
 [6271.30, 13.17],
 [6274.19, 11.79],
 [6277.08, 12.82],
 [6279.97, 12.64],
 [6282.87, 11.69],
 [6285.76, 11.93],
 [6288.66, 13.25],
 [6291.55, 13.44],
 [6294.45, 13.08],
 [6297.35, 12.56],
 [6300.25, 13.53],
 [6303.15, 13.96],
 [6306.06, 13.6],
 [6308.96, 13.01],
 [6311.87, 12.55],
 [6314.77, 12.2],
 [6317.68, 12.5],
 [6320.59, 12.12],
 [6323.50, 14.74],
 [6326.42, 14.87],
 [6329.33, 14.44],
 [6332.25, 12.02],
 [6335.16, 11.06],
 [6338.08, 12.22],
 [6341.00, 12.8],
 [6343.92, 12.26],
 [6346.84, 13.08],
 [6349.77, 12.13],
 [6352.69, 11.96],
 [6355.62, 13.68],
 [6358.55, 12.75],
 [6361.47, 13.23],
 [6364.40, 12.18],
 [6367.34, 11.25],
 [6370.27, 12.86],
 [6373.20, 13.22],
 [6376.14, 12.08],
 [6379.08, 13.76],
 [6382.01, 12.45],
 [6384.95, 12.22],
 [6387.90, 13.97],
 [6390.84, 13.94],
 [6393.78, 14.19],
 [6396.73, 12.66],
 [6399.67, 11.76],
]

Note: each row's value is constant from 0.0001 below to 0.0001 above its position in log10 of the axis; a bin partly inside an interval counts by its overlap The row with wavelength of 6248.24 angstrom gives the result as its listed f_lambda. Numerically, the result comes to 12.86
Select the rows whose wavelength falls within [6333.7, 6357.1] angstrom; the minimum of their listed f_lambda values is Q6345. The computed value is 11.06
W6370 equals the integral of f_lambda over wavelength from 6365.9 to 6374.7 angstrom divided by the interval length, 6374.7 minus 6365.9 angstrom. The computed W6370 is 12.5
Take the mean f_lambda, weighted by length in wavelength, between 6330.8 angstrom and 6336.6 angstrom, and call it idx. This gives 11.6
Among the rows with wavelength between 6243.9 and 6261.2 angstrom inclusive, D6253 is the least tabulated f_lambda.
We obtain 11.13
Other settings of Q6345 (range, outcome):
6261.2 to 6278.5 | 11.79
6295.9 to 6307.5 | 12.56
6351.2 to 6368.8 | 11.25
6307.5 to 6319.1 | 12.2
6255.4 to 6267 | 11.7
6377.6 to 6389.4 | 12.22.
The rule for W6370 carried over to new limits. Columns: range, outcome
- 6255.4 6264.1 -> 12.4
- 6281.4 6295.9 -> 12.7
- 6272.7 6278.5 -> 12.3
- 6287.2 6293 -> 13.3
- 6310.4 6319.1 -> 12.4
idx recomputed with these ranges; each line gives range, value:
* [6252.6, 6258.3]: 12.3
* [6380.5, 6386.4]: 12.4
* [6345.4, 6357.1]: 12.7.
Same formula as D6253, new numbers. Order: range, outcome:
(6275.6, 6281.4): 12.64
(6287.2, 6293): 13.25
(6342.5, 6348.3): 12.26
